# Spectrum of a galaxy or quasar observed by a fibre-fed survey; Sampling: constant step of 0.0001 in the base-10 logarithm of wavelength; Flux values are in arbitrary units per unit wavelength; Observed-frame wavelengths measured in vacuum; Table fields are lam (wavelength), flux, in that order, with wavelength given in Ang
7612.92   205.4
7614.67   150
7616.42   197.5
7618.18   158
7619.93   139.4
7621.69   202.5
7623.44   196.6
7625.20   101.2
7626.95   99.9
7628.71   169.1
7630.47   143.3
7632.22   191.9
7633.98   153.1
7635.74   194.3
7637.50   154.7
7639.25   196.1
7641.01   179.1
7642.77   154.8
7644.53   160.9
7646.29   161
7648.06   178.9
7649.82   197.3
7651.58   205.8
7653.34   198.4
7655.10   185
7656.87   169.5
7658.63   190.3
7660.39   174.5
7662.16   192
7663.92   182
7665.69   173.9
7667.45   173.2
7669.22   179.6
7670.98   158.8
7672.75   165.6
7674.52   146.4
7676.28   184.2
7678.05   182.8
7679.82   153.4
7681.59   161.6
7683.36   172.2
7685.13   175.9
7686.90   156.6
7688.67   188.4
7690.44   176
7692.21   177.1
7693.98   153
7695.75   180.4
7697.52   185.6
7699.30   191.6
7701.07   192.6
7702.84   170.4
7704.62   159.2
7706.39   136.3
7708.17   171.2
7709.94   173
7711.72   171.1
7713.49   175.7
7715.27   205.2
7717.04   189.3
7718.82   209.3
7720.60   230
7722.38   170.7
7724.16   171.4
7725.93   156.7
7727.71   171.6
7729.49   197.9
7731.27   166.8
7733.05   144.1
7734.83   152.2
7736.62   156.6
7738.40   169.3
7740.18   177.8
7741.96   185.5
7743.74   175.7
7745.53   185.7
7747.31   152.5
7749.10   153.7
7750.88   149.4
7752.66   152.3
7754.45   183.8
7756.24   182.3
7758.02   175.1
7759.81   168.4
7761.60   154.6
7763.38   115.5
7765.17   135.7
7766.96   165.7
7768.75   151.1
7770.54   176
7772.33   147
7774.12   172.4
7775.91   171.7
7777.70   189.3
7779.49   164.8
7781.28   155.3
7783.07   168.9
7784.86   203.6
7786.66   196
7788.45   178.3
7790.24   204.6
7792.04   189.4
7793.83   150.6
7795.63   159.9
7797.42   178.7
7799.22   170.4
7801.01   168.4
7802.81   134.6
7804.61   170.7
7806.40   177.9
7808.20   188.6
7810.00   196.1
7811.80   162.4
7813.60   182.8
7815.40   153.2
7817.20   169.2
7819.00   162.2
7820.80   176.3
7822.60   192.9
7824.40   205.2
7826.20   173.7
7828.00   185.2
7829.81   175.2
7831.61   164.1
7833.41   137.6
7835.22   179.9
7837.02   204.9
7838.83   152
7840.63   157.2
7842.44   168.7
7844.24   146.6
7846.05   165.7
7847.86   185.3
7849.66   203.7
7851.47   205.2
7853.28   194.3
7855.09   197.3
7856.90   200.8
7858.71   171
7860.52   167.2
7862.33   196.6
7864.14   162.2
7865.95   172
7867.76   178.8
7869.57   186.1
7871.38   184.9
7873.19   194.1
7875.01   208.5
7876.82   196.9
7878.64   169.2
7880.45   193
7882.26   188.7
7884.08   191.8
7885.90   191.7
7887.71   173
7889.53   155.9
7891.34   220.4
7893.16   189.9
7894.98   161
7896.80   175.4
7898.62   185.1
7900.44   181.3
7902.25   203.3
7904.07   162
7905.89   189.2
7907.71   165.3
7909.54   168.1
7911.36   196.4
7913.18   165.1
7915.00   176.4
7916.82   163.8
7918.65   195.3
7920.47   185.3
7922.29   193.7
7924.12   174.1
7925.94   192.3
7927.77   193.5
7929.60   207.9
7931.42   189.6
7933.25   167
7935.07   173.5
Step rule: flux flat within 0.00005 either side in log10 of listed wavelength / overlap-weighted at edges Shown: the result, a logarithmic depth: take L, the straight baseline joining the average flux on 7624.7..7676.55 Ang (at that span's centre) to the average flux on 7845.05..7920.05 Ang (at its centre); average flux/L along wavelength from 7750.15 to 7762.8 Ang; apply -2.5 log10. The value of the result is 0.07 mag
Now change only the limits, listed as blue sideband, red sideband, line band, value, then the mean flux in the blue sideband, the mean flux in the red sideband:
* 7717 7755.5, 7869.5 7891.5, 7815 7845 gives 0.07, 172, 188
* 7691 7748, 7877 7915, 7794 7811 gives 0.05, 175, 181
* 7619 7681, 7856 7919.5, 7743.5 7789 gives 0.07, 171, 182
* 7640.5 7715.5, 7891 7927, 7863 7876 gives -0.02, 175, 182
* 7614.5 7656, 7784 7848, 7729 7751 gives 0.04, 170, 174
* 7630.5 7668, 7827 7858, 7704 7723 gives -0.02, 179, 178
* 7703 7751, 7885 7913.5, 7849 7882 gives -0.05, 173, 181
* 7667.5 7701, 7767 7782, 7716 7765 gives -0.01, 172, 166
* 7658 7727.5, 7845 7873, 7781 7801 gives 0.02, 176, 185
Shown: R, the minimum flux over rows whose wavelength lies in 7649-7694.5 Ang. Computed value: 146.4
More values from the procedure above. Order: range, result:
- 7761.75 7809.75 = 115.5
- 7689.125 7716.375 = 136.3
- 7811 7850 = 137.6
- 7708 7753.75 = 144.1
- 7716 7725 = 170.7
